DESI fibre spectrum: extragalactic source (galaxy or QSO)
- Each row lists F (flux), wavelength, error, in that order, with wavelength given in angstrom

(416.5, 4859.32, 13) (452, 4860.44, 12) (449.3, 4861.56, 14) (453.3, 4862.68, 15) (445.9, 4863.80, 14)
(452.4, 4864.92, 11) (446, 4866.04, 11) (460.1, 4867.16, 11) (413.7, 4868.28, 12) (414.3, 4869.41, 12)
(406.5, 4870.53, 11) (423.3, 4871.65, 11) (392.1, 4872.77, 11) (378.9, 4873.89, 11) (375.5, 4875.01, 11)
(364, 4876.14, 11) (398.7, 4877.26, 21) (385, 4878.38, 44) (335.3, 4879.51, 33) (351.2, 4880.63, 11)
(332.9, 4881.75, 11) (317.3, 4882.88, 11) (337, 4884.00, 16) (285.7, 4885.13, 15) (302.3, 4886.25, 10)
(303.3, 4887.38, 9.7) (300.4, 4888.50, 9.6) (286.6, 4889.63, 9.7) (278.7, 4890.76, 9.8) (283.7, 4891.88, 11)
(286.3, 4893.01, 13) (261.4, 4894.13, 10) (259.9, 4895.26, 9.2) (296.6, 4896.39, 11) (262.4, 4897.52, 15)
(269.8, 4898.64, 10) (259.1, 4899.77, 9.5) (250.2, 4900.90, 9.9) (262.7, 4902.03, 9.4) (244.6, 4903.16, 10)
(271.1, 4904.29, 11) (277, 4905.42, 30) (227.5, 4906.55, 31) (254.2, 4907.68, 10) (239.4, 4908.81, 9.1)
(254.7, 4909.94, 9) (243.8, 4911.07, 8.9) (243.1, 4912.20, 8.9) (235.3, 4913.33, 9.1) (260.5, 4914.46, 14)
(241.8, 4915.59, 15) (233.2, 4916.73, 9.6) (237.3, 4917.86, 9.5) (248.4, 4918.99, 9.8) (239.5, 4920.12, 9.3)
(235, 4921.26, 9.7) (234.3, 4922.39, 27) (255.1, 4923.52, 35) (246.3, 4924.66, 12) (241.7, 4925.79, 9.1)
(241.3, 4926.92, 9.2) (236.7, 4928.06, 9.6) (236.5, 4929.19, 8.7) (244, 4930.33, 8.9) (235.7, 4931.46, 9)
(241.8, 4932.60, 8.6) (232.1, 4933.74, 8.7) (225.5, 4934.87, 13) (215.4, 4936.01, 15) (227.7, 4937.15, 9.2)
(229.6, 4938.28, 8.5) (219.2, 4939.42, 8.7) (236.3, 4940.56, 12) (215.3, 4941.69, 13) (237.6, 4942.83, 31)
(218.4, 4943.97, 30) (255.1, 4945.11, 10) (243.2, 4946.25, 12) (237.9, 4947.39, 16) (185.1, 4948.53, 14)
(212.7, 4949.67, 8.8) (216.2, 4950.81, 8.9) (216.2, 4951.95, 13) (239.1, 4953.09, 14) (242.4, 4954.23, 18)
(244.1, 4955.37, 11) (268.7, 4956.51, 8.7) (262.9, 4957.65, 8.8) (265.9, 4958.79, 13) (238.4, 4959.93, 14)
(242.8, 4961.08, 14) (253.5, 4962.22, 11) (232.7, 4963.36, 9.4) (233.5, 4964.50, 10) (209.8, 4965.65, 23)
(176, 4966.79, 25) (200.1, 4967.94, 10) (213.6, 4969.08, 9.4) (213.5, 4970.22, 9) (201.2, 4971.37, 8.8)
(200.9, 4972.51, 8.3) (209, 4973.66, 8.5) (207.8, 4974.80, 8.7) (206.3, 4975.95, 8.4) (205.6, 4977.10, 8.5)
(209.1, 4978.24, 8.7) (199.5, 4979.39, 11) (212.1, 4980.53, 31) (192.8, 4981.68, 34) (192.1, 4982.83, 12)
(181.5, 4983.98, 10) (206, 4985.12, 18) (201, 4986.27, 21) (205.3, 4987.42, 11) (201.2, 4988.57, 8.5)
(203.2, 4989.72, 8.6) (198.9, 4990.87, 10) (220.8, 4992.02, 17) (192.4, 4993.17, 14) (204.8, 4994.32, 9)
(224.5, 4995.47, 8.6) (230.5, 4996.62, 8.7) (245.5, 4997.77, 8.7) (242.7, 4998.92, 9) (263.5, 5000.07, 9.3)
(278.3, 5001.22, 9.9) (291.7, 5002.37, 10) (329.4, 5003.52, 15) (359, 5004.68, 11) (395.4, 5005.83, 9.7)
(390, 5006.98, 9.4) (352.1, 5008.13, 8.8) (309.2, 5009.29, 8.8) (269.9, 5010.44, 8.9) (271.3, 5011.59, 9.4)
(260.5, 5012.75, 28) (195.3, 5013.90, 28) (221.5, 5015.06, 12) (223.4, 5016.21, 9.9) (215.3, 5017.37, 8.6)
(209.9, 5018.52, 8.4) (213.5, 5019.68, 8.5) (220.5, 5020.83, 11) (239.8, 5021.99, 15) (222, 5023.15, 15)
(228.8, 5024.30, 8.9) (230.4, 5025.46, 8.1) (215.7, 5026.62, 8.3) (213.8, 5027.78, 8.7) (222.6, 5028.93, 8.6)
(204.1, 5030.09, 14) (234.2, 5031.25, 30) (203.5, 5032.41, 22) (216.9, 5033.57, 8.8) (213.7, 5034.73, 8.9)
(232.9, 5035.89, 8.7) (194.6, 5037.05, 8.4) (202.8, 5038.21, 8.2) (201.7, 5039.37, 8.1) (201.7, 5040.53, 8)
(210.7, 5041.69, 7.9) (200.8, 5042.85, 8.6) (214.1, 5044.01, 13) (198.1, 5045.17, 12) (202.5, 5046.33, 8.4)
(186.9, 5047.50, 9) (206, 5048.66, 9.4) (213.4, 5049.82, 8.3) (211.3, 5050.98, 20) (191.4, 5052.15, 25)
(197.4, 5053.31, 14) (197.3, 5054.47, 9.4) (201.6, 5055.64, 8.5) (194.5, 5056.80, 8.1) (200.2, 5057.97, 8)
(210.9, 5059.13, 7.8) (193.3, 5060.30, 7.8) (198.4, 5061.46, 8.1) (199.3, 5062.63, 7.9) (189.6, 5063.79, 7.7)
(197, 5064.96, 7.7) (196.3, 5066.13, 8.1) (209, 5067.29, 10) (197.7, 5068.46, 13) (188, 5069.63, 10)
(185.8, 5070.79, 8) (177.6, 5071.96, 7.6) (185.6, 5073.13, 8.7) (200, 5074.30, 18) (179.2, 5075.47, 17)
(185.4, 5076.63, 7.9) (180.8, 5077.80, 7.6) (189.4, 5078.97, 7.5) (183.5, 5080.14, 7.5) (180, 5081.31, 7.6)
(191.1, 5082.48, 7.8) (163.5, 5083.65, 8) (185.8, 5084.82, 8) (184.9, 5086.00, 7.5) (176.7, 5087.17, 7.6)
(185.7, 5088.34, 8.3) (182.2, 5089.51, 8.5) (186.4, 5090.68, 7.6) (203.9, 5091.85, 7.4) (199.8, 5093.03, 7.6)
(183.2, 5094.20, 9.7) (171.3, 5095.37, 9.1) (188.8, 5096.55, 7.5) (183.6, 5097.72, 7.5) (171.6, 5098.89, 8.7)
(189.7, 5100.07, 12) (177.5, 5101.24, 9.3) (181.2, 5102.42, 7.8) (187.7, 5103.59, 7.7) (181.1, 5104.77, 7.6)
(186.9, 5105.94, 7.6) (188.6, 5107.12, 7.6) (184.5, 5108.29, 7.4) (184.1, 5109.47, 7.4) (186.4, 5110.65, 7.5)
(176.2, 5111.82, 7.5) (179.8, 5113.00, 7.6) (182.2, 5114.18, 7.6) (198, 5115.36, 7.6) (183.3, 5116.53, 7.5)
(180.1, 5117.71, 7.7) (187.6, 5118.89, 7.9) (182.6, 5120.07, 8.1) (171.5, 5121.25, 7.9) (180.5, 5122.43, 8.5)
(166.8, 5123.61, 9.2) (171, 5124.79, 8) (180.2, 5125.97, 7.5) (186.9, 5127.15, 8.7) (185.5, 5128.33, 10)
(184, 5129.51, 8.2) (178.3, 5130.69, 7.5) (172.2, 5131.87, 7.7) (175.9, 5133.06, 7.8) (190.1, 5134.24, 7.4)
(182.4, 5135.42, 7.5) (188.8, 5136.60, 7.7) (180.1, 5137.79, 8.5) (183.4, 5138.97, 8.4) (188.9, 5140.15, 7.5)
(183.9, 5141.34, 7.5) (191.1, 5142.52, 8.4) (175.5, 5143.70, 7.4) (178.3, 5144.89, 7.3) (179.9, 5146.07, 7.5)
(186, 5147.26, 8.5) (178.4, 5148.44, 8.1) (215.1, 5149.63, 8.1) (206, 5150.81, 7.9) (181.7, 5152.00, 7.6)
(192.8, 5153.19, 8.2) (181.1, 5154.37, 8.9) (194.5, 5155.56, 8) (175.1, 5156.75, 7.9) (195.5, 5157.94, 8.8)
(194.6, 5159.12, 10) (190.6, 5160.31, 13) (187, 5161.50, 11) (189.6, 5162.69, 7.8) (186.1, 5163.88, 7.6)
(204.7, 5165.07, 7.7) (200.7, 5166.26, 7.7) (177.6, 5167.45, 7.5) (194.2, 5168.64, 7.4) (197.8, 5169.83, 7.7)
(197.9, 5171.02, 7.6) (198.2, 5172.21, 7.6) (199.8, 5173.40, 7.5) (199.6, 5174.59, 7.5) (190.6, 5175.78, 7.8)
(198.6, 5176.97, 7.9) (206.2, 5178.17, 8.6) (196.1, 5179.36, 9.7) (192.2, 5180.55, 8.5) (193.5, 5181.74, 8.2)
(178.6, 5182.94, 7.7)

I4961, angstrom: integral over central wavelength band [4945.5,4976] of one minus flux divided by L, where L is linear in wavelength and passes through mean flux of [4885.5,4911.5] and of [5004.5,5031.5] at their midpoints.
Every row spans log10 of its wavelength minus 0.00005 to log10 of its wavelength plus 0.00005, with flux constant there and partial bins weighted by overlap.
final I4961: 4.1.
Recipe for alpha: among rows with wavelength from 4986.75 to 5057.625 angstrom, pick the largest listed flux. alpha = 395.4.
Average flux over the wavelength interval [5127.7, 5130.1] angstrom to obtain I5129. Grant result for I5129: 185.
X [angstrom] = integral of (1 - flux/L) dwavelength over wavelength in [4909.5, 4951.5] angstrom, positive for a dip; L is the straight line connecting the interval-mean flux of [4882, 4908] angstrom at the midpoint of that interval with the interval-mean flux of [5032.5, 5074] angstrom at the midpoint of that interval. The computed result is 4.18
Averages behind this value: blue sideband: 278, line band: 235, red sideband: 201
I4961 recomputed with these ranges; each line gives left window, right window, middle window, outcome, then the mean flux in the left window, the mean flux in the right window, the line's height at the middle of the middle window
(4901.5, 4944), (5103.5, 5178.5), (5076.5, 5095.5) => 1.49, 240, 187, 200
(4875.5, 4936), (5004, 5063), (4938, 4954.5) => 1.92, 270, 228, 257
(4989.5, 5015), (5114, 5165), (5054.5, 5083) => 4.52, 269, 185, 229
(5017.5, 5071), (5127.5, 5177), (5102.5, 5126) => 1.59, 207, 189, 195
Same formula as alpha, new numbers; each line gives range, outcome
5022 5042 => 234.2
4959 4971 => 253.5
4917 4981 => 268.7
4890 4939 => 296.6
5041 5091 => 214.1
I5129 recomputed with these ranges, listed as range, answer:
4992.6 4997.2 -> 213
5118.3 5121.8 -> 181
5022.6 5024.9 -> 226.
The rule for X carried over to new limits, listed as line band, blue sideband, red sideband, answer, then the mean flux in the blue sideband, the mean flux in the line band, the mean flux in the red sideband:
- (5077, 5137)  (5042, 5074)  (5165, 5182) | 4.42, 198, 183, 196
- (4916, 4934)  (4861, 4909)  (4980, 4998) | 2.79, 333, 240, 206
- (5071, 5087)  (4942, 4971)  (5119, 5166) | 1.36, 230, 183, 185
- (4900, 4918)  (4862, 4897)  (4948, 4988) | 3.52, 356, 249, 217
